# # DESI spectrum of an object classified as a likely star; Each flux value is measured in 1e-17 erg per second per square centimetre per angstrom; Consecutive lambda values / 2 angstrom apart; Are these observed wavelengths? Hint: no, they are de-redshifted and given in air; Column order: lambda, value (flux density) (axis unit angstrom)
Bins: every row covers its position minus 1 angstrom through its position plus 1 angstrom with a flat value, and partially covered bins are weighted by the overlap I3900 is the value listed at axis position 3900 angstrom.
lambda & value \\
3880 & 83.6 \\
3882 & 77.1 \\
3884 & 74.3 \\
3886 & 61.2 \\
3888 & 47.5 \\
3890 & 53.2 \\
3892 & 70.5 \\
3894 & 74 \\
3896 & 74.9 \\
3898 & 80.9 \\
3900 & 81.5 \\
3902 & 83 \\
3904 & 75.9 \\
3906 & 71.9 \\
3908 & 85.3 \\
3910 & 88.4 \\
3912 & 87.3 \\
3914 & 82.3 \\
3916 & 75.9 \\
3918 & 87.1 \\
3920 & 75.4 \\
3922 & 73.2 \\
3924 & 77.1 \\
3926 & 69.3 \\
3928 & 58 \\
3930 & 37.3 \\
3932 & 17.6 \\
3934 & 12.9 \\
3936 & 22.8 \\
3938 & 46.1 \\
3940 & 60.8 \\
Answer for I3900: 81.5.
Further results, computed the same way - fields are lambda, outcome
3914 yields 82.3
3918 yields 87.1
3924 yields 77.1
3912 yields 87.3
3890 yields 53.2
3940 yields 60.8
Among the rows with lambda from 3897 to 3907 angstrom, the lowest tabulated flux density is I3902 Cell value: 71.9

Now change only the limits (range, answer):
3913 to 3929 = 58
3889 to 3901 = 53.2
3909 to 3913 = 87.3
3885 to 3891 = 47.5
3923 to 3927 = 69.3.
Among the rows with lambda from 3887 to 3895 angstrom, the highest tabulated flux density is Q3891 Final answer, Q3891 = 74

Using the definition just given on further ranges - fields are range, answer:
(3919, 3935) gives 77.1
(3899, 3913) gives 88.4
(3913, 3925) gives 87.1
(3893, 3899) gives 80.9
